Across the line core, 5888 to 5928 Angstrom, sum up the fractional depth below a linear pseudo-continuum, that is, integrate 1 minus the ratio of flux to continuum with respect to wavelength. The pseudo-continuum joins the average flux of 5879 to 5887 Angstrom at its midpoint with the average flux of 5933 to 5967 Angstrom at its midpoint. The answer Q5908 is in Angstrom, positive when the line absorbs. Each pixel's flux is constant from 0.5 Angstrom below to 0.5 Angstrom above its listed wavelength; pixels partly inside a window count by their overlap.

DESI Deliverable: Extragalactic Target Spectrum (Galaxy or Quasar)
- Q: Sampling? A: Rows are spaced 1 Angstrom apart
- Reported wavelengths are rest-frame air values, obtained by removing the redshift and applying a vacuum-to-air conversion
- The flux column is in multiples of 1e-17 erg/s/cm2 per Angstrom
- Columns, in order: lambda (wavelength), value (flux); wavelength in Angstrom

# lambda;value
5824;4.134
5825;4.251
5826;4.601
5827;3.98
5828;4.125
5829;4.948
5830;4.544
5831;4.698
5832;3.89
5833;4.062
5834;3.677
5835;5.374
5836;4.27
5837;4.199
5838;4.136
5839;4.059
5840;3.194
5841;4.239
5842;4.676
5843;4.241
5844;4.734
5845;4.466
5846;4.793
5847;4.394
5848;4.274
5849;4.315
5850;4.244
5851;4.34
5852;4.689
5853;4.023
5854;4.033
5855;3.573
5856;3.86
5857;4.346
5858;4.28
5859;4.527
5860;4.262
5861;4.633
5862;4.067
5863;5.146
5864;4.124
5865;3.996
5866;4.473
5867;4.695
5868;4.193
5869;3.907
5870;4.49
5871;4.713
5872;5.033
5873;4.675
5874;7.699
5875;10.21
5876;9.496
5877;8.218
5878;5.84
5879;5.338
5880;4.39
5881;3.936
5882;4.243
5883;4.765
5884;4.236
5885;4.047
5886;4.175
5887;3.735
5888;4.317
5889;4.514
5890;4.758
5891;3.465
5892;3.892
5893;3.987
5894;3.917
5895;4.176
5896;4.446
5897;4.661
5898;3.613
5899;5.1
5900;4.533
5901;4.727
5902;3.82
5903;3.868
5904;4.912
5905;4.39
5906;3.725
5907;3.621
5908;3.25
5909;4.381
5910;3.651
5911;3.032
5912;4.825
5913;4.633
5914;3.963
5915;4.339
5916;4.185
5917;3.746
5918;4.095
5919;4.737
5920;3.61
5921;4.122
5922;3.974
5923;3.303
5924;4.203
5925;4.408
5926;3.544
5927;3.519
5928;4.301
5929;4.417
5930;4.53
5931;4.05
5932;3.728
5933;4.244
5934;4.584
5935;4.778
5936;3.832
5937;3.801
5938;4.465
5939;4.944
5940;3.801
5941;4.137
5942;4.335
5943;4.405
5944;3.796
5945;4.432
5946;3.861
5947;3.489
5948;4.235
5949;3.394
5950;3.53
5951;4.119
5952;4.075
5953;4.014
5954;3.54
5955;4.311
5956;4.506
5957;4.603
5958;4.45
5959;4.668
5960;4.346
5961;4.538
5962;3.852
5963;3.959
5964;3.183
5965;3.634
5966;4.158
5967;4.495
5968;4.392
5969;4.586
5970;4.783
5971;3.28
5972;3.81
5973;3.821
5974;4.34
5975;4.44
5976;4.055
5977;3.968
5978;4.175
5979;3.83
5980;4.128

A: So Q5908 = 1.2 Angstrom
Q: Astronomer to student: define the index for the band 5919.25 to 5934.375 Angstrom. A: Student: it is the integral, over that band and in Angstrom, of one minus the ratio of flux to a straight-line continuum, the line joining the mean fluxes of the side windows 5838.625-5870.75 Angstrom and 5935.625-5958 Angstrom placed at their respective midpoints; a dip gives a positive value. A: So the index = 0.3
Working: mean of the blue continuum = 4.29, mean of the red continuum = 4.08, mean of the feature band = 4.04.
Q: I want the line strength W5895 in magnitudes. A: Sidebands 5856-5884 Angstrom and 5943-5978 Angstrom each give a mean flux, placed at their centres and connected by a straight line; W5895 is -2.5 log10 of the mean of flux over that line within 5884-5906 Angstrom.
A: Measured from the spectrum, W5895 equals 0.15 mag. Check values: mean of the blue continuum 5.13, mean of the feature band 4.23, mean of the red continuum 4.08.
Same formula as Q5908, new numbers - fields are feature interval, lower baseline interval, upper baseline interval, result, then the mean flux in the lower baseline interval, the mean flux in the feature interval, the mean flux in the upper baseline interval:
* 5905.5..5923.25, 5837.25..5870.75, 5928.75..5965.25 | 0.9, 4.29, 3.96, 4.13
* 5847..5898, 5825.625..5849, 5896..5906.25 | -4.1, 4.33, 4.69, 4.36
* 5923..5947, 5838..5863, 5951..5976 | 0.2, 4.28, 4.15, 4.15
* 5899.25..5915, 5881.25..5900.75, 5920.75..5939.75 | 0.3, 4.24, 4.11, 4.14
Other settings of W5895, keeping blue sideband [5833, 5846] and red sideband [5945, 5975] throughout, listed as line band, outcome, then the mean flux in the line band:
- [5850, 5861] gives 0.01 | 4.22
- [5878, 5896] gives -0.02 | 4.28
